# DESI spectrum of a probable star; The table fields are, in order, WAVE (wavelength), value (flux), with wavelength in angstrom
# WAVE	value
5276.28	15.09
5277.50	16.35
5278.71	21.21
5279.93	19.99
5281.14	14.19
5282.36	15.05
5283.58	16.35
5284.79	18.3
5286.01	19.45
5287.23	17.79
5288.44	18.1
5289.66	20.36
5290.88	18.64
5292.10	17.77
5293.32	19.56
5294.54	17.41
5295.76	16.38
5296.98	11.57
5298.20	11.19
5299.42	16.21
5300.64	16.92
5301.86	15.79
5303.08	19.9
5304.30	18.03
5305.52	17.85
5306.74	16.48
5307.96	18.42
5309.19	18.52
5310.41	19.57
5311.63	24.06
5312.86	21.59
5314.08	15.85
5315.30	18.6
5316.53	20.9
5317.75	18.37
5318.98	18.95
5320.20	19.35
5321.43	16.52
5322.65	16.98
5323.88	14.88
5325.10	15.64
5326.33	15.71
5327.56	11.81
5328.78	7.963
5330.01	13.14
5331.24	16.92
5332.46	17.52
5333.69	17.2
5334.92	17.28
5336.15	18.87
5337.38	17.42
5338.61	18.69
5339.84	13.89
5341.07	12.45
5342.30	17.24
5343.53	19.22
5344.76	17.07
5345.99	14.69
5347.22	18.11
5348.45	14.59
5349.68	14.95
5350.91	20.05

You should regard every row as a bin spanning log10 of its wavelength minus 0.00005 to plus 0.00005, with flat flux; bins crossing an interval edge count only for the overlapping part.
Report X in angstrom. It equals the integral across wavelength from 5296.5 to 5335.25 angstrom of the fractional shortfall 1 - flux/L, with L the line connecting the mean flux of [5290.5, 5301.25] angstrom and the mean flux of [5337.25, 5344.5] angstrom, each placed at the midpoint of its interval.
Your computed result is -1.5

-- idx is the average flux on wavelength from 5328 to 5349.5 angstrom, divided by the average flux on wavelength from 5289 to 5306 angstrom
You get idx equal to 0.9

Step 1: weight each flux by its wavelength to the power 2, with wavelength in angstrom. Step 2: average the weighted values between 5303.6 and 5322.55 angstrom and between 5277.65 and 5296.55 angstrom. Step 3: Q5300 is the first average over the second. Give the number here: 1.06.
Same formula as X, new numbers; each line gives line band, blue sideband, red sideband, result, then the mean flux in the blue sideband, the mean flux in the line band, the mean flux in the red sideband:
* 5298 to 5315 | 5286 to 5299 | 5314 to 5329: -1.34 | 17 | 18.1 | 16.5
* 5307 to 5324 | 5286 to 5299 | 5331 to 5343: -1.96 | 17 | 18.8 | 16.8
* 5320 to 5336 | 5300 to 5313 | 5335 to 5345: 1.89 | 18.7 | 15.5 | 16.9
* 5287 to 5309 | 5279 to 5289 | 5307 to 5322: 1.35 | 17.5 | 17.1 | 19.2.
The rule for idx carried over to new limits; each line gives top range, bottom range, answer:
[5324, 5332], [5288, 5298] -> 0.80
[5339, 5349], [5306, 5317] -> 0.83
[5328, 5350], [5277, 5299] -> 0.93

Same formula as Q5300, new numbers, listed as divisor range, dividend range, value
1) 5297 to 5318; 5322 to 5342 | 0.87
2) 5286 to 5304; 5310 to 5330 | 1.01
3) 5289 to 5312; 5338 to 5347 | 0.94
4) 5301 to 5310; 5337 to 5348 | 0.94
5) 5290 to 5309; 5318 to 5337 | 0.96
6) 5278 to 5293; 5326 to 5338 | 0.86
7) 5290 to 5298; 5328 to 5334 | 0.87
